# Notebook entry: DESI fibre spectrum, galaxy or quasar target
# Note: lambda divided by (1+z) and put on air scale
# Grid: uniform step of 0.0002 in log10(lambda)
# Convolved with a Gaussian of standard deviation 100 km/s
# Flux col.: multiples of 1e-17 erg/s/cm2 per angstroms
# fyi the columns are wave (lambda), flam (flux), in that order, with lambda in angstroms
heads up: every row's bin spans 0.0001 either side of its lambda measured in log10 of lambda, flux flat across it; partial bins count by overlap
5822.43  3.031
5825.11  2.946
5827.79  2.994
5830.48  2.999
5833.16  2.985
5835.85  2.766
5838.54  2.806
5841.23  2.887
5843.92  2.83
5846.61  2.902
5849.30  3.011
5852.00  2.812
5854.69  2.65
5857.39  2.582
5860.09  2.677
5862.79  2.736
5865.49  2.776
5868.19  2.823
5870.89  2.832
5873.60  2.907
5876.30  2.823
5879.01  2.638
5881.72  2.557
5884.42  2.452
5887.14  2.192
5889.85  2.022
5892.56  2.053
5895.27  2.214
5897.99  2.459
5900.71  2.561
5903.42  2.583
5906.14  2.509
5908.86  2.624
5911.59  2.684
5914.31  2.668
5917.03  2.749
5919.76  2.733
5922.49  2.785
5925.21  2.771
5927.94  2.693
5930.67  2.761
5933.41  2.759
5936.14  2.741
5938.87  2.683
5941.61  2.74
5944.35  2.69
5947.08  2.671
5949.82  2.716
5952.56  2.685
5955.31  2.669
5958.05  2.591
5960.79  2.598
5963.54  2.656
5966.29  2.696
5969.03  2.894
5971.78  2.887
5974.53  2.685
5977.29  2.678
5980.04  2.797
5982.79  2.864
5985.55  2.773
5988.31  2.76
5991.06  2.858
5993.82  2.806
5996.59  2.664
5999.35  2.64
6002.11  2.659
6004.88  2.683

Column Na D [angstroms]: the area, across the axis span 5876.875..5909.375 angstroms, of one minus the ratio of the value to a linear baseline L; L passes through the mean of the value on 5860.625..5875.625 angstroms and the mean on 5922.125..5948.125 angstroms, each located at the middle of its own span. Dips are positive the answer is 4.3 angstroms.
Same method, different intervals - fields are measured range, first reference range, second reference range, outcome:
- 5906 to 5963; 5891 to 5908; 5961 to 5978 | -2.8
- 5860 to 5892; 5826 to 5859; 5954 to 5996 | 2.5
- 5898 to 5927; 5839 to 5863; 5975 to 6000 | 1.2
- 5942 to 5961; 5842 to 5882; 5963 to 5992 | 0.8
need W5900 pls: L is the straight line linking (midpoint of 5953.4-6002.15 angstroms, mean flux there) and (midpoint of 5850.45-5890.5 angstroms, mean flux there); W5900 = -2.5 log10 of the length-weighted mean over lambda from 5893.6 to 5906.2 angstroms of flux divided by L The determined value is 0.09 mag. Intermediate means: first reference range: 2.64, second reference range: 2.73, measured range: 2.45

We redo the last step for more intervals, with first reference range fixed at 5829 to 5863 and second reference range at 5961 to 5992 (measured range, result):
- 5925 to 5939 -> 0.020 mag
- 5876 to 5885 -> 0.080 mag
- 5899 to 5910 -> 0.094 mag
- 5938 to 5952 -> 0.033 mag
